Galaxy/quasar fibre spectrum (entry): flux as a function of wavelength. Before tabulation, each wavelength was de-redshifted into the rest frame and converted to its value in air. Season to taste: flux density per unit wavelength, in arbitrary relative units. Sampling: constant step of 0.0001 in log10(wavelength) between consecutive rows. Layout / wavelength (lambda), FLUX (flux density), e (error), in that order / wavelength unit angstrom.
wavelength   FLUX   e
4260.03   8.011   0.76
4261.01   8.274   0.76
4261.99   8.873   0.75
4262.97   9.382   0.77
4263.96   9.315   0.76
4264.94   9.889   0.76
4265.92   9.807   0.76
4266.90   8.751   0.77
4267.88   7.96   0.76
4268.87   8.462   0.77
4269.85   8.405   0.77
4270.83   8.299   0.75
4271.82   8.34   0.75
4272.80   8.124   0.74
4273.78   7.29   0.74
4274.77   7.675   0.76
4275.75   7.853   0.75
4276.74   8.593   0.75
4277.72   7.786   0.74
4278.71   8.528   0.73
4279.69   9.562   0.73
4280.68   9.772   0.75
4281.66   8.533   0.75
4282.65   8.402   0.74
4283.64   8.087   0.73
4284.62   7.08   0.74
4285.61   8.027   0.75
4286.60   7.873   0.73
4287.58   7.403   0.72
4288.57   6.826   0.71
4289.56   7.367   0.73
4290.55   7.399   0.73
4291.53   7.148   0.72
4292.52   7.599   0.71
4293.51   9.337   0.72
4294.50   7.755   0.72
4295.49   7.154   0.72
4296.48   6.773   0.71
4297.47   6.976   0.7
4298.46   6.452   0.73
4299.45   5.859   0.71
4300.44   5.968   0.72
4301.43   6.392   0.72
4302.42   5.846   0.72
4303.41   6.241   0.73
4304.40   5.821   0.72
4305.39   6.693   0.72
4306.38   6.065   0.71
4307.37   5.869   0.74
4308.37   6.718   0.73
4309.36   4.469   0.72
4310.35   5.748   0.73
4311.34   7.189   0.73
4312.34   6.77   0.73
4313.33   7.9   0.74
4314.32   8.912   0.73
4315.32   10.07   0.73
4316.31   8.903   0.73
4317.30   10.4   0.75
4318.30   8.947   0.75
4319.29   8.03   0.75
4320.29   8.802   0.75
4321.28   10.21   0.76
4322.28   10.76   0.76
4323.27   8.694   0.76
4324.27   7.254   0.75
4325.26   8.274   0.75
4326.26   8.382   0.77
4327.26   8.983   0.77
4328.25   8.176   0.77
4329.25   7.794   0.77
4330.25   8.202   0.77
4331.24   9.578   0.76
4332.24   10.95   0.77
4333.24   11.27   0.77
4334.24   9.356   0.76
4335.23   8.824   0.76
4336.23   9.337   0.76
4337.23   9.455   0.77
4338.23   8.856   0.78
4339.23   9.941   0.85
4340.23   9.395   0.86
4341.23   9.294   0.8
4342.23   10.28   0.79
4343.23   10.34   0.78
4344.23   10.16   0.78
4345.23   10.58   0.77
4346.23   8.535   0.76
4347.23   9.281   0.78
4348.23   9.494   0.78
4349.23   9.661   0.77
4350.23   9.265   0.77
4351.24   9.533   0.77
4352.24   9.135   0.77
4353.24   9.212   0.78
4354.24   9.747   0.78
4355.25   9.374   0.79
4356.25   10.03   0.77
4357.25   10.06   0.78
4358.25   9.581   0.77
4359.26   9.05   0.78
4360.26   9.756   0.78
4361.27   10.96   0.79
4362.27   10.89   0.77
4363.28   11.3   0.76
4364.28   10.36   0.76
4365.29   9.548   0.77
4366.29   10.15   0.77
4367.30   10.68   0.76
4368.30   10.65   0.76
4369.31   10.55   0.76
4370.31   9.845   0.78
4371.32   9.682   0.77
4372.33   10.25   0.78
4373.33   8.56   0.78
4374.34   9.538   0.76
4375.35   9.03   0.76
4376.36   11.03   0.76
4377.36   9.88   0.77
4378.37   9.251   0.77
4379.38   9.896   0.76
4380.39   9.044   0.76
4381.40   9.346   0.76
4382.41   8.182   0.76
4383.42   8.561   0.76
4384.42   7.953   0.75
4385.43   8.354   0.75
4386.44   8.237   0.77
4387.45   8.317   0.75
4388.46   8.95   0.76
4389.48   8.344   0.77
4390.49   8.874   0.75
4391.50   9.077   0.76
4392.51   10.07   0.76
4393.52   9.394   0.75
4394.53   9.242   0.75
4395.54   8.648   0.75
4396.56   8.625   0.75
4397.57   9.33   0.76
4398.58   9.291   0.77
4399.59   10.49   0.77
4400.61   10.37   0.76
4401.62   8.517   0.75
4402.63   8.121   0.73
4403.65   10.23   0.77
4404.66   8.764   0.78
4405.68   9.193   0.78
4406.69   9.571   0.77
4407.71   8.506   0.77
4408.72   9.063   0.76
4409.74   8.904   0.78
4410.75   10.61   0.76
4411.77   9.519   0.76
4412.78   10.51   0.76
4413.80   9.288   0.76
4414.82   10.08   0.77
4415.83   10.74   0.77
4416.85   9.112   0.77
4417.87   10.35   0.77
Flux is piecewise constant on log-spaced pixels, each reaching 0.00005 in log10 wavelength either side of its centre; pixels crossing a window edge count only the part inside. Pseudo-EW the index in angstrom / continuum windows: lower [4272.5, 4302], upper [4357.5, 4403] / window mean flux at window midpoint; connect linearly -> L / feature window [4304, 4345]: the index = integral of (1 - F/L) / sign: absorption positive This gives -0.9 angstrom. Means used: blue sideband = 7.64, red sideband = 9.47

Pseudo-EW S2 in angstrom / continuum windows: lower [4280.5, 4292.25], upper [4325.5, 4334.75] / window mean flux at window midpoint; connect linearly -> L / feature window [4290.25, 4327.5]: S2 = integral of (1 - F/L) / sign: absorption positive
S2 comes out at 4.2 angstrom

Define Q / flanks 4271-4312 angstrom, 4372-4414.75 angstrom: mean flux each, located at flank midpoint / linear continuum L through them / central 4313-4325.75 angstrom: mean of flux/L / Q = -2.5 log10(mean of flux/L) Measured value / -0.16 mag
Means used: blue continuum 7.29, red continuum 9.22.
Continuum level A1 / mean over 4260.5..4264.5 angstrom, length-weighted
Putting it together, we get 8.96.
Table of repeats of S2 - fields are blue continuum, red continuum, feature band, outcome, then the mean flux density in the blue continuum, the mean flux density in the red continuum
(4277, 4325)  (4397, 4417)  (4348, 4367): -2.7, 7.64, 9.52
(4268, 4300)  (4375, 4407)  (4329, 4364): -4.5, 7.83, 9.13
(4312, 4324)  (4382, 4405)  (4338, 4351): -0.9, 9.03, 8.96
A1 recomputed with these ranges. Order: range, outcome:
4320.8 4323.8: 9.85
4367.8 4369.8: 10.6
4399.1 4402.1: 9.79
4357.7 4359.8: 9.35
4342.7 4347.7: 9.79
